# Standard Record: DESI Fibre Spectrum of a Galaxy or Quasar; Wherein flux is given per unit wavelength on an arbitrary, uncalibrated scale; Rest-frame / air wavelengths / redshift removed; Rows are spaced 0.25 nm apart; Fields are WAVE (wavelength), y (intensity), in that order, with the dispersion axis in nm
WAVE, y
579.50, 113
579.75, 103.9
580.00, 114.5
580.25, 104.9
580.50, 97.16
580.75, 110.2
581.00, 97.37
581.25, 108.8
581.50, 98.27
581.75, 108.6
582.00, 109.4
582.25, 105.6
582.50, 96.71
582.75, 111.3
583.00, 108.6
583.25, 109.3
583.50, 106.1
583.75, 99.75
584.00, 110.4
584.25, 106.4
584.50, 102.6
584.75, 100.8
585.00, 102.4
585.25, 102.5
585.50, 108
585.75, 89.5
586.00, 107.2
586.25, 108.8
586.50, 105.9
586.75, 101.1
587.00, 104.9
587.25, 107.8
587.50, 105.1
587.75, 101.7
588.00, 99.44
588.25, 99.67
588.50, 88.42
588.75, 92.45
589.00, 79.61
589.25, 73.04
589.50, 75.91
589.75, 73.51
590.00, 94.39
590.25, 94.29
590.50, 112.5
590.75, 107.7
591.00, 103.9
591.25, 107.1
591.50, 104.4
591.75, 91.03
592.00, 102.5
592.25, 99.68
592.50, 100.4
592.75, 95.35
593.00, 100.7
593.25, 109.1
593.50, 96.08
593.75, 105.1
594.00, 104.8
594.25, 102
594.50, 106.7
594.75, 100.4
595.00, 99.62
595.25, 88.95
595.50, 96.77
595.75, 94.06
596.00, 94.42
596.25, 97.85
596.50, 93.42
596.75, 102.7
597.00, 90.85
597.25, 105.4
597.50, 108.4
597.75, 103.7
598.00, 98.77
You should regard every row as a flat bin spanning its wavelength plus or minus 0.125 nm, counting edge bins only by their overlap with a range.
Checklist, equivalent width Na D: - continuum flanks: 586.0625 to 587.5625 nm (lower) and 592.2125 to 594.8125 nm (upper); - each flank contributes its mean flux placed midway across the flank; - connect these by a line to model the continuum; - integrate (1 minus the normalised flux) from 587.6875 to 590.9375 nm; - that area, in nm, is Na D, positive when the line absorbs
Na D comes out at 0.39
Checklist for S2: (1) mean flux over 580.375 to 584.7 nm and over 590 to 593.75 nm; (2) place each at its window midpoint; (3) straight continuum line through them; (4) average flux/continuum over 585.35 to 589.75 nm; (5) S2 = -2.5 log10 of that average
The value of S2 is 0.08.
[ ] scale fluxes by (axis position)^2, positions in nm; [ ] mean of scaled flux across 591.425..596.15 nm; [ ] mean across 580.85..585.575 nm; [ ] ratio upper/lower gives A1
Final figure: 0.98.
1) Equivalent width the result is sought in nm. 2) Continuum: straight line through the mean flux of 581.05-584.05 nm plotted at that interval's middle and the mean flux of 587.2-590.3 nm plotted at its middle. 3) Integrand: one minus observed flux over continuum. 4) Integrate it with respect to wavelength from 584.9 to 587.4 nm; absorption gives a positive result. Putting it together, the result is -0.177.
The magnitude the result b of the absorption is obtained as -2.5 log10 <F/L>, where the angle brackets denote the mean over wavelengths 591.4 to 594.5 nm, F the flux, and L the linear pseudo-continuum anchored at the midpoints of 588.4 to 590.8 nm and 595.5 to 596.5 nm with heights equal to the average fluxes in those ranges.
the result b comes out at -0.10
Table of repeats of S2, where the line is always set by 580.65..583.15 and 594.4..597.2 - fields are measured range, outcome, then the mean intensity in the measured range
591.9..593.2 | -0.01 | 100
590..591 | -0.03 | 103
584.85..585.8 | 0.02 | 101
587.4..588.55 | 0.03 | 99.4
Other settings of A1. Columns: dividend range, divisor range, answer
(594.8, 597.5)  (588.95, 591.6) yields 1.06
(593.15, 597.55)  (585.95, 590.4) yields 1.07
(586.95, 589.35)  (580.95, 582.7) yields 0.93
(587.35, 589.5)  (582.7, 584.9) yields 0.88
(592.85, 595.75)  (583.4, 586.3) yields 1.00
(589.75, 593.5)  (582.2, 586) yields 0.99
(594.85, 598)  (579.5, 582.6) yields 0.98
